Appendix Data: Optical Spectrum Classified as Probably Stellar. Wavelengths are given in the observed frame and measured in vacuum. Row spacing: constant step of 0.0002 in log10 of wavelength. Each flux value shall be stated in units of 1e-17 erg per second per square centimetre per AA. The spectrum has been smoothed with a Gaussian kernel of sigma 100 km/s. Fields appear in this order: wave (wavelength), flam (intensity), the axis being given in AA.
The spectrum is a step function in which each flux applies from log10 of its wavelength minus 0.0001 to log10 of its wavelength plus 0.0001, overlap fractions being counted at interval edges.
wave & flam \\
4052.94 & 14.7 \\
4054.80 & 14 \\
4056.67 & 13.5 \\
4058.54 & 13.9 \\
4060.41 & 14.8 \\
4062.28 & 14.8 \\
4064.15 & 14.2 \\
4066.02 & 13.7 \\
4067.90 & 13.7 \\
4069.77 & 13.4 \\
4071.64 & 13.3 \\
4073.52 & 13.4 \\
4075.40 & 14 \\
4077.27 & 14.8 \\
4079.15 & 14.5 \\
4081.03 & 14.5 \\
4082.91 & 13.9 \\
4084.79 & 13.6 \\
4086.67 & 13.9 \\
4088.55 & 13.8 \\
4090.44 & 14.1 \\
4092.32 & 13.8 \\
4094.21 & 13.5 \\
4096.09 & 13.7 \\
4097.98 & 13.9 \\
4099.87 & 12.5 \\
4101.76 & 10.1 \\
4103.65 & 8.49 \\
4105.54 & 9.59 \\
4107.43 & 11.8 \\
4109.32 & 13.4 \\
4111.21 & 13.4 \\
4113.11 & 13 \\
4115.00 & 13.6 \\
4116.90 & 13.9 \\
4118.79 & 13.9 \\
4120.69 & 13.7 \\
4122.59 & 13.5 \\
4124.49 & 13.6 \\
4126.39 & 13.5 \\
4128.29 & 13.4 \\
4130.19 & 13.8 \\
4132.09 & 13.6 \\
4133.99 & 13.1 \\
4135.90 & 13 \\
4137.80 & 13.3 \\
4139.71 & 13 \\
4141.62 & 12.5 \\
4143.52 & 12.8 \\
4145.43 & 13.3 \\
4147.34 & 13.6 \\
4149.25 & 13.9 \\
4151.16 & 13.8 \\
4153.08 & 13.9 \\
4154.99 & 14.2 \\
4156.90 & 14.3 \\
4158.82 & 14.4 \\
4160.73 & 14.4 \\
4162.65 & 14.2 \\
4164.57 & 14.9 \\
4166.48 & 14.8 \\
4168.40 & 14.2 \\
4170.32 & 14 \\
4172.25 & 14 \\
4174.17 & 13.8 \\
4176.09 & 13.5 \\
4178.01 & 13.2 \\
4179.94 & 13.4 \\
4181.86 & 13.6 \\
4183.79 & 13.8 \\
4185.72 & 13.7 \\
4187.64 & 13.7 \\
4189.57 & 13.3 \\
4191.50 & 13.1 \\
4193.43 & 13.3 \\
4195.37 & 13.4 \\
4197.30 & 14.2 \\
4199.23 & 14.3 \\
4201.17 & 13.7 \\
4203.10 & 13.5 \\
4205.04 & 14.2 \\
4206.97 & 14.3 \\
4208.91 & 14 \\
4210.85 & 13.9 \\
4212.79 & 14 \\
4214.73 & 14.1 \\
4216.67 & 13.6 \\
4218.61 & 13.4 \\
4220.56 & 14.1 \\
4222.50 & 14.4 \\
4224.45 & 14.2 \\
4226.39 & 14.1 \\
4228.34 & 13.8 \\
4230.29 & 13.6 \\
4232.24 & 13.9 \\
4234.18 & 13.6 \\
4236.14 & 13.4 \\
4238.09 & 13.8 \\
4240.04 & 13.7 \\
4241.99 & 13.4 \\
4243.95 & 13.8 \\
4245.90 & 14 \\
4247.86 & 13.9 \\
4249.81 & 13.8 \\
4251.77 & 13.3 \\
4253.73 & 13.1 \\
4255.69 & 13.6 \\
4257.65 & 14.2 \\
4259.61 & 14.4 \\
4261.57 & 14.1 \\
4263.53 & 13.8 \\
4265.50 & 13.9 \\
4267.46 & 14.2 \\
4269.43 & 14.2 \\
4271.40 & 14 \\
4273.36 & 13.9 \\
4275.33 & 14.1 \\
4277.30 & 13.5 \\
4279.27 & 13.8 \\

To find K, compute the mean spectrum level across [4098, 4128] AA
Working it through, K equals 12.6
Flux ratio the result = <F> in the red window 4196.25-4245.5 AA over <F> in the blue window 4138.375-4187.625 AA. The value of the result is 1.01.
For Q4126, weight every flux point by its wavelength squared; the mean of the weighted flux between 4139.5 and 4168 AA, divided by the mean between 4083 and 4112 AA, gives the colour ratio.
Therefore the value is 1.13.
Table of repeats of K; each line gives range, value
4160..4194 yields 13.8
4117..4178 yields 13.7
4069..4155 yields 13.3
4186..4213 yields 13.8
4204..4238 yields 13.9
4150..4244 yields 13.9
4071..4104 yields 13.4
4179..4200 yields 13.6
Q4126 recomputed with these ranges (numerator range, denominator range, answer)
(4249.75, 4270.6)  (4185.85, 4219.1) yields 1.04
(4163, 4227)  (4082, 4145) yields 1.11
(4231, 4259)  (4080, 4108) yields 1.15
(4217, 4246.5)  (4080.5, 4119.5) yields 1.14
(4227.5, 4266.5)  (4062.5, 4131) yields 1.11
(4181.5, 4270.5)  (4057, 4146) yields 1.10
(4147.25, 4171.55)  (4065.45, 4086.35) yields 1.07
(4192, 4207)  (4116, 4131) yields 1.05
